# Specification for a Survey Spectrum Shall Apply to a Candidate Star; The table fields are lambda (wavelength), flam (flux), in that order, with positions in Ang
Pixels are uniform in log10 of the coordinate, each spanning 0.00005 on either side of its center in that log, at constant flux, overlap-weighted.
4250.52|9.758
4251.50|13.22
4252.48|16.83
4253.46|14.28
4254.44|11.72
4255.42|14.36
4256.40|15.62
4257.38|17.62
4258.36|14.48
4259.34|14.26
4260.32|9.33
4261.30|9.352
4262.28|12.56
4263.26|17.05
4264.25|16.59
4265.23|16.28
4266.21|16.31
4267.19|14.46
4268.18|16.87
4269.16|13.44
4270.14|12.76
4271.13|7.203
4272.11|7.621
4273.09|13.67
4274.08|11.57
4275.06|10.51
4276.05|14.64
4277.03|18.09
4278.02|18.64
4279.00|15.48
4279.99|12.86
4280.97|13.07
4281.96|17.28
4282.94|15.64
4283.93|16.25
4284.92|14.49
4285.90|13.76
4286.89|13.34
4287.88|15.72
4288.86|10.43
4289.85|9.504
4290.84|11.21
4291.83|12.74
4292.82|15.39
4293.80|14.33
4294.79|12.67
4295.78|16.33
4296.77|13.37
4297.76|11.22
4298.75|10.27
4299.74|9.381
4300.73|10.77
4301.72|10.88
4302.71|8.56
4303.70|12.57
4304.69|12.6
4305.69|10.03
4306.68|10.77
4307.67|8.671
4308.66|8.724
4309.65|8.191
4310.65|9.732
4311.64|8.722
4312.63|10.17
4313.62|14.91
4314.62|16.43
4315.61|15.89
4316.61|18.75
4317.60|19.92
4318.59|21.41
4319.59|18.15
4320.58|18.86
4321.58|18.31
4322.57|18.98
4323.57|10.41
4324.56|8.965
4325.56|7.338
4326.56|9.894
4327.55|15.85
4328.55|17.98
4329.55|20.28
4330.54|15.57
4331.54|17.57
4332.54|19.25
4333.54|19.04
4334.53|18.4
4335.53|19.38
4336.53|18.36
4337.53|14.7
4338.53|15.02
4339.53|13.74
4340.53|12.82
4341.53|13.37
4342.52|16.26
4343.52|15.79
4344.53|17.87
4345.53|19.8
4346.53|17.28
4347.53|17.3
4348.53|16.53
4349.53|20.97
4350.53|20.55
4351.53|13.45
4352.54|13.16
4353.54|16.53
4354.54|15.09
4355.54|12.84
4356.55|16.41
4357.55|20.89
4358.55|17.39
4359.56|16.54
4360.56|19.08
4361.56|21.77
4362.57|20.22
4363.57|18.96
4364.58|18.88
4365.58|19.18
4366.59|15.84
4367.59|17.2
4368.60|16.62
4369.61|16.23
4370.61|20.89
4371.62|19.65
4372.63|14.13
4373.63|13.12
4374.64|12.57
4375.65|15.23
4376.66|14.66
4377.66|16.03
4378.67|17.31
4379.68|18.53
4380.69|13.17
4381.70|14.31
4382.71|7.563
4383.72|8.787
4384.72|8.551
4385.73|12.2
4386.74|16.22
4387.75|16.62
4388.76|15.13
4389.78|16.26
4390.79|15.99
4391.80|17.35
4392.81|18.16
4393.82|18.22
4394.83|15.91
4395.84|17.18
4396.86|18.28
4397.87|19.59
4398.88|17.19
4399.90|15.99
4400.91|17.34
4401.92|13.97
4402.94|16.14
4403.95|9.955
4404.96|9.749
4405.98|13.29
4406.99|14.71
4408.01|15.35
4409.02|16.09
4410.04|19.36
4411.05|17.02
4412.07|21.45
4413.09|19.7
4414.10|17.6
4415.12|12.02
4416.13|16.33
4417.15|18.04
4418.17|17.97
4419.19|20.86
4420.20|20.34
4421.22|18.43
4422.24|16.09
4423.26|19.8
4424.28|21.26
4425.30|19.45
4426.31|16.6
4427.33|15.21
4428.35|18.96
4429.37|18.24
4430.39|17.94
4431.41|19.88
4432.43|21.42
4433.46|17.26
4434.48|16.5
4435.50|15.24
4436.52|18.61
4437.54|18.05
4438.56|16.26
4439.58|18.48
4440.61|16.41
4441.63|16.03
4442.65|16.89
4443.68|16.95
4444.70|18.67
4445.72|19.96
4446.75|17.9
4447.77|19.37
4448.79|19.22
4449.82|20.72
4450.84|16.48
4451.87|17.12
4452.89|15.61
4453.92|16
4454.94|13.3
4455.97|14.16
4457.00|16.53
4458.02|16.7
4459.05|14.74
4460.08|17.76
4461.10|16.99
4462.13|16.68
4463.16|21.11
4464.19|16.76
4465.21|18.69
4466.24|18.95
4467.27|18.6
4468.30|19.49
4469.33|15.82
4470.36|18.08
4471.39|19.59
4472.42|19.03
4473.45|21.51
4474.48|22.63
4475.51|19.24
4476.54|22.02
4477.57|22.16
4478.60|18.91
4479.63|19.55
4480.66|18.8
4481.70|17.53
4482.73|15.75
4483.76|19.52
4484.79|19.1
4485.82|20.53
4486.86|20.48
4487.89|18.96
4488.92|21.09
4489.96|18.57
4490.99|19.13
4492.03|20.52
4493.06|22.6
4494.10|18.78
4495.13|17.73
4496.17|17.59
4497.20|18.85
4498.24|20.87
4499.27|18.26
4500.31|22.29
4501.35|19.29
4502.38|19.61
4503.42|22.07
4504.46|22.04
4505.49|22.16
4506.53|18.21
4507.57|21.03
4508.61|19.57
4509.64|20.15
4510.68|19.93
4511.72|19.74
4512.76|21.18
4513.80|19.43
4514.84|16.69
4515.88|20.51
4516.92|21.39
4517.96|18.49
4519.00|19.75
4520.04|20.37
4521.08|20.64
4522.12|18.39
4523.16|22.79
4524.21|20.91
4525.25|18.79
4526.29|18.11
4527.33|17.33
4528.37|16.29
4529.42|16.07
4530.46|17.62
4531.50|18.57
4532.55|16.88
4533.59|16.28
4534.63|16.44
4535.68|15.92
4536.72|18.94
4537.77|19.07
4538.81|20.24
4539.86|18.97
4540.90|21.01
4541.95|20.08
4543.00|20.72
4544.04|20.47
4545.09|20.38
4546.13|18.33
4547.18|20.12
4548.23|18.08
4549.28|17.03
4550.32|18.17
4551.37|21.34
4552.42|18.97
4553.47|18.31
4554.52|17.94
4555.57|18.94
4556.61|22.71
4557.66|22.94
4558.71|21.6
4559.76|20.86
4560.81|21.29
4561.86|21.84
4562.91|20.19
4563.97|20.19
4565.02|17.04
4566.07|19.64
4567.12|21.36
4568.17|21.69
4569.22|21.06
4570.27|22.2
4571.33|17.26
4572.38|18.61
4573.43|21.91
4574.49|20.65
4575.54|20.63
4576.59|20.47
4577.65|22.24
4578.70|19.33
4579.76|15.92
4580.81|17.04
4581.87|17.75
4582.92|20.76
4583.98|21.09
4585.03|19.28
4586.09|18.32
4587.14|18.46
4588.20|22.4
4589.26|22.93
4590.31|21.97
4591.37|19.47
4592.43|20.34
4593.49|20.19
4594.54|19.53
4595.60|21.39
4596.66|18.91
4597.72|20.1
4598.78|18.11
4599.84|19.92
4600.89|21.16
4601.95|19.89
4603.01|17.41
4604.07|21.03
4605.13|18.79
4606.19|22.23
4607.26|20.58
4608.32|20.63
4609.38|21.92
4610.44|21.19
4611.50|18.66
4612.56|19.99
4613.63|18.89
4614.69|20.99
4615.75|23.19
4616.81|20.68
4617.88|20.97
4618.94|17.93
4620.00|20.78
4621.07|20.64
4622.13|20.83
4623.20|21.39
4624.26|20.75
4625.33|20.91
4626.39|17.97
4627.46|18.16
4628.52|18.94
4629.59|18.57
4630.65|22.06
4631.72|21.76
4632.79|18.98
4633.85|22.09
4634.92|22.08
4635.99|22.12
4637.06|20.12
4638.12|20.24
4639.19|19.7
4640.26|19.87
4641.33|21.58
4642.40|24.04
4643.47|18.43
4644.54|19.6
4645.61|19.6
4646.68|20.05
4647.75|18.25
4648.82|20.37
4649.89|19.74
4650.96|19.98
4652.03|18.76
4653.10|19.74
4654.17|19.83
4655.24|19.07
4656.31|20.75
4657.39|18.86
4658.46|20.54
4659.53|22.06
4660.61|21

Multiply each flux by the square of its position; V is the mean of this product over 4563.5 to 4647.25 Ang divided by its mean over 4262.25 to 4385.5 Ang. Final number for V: 1.54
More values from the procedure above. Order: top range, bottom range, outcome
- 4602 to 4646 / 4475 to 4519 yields 1.09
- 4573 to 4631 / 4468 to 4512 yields 1.07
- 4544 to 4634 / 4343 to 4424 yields 1.33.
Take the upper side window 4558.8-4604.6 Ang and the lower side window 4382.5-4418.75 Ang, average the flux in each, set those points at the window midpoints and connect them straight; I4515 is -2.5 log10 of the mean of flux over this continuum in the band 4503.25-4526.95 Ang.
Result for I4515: -0.09 mag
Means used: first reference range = 15.7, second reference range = 20.1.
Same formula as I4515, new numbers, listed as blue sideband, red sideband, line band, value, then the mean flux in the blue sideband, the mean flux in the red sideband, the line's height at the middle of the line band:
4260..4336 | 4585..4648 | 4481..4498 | -0.087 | 13.8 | 20.3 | 17.7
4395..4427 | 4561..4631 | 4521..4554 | 0.021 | 17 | 20.1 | 19.1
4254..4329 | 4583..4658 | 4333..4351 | -0.178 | 13.4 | 20.2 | 14.5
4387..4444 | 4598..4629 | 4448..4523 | -0.051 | 17.1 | 20.2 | 18.2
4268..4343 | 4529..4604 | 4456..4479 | -0.070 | 13.9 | 19.6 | 17.5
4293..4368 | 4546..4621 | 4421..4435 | -0.076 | 15.3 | 20.1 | 17.1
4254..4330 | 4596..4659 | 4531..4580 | -0.051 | 13.5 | 20.2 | 18.8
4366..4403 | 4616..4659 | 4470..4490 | -0.138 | 15.6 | 20.2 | 17.3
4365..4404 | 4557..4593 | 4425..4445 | -0.048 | 15.6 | 20.3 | 16.9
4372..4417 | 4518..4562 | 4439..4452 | -0.081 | 15.4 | 19.2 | 16.7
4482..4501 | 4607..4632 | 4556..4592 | -0.016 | 19.5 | 20.3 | 20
